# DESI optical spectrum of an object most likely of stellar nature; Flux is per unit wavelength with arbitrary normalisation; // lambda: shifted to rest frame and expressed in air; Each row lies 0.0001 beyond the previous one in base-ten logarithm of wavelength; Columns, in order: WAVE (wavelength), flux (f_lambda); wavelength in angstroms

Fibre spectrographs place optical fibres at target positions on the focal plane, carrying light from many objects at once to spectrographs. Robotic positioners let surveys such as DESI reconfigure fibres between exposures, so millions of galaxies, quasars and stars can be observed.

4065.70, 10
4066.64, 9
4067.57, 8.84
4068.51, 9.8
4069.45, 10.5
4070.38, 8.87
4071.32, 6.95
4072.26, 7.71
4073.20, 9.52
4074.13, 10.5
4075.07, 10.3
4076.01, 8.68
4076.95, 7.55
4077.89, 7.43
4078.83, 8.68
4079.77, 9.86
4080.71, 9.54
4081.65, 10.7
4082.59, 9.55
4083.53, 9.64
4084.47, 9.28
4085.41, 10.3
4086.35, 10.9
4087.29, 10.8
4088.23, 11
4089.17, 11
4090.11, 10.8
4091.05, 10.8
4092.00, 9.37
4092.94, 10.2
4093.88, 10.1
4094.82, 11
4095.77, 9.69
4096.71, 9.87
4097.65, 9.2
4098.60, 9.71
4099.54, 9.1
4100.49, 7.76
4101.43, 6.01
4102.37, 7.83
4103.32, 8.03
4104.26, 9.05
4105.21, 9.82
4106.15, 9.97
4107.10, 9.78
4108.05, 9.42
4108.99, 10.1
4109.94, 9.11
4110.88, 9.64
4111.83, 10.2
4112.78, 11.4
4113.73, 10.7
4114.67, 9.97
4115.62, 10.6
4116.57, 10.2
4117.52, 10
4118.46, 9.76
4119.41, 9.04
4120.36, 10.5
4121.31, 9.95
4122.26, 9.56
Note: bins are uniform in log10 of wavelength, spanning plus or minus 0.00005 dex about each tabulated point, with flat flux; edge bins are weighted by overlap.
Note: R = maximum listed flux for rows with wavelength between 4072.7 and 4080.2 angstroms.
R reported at 10.5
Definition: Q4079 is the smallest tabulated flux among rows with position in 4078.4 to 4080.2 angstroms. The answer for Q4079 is 8.68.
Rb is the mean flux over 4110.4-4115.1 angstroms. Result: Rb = 10.4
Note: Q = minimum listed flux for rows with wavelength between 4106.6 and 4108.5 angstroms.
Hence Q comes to 9.42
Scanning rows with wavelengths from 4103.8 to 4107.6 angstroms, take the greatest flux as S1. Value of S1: 9.97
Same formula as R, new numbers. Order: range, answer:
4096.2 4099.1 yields 9.87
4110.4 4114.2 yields 11.4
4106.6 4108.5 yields 9.78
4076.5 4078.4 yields 7.55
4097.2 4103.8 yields 9.71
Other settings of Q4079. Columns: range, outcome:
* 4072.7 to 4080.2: 7.43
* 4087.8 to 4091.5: 10.8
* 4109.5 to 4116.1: 9.11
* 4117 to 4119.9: 9.04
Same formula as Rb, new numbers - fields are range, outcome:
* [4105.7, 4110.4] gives 9.66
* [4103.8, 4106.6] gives 9.61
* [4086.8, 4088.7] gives 10.9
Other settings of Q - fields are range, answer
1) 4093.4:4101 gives 7.76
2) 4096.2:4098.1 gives 9.2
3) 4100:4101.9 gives 6.01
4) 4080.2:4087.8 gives 9.28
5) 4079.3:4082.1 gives 9.54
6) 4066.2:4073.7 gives 6.95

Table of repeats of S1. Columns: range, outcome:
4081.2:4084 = 10.7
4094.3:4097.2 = 11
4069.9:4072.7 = 8.87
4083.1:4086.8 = 10.9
